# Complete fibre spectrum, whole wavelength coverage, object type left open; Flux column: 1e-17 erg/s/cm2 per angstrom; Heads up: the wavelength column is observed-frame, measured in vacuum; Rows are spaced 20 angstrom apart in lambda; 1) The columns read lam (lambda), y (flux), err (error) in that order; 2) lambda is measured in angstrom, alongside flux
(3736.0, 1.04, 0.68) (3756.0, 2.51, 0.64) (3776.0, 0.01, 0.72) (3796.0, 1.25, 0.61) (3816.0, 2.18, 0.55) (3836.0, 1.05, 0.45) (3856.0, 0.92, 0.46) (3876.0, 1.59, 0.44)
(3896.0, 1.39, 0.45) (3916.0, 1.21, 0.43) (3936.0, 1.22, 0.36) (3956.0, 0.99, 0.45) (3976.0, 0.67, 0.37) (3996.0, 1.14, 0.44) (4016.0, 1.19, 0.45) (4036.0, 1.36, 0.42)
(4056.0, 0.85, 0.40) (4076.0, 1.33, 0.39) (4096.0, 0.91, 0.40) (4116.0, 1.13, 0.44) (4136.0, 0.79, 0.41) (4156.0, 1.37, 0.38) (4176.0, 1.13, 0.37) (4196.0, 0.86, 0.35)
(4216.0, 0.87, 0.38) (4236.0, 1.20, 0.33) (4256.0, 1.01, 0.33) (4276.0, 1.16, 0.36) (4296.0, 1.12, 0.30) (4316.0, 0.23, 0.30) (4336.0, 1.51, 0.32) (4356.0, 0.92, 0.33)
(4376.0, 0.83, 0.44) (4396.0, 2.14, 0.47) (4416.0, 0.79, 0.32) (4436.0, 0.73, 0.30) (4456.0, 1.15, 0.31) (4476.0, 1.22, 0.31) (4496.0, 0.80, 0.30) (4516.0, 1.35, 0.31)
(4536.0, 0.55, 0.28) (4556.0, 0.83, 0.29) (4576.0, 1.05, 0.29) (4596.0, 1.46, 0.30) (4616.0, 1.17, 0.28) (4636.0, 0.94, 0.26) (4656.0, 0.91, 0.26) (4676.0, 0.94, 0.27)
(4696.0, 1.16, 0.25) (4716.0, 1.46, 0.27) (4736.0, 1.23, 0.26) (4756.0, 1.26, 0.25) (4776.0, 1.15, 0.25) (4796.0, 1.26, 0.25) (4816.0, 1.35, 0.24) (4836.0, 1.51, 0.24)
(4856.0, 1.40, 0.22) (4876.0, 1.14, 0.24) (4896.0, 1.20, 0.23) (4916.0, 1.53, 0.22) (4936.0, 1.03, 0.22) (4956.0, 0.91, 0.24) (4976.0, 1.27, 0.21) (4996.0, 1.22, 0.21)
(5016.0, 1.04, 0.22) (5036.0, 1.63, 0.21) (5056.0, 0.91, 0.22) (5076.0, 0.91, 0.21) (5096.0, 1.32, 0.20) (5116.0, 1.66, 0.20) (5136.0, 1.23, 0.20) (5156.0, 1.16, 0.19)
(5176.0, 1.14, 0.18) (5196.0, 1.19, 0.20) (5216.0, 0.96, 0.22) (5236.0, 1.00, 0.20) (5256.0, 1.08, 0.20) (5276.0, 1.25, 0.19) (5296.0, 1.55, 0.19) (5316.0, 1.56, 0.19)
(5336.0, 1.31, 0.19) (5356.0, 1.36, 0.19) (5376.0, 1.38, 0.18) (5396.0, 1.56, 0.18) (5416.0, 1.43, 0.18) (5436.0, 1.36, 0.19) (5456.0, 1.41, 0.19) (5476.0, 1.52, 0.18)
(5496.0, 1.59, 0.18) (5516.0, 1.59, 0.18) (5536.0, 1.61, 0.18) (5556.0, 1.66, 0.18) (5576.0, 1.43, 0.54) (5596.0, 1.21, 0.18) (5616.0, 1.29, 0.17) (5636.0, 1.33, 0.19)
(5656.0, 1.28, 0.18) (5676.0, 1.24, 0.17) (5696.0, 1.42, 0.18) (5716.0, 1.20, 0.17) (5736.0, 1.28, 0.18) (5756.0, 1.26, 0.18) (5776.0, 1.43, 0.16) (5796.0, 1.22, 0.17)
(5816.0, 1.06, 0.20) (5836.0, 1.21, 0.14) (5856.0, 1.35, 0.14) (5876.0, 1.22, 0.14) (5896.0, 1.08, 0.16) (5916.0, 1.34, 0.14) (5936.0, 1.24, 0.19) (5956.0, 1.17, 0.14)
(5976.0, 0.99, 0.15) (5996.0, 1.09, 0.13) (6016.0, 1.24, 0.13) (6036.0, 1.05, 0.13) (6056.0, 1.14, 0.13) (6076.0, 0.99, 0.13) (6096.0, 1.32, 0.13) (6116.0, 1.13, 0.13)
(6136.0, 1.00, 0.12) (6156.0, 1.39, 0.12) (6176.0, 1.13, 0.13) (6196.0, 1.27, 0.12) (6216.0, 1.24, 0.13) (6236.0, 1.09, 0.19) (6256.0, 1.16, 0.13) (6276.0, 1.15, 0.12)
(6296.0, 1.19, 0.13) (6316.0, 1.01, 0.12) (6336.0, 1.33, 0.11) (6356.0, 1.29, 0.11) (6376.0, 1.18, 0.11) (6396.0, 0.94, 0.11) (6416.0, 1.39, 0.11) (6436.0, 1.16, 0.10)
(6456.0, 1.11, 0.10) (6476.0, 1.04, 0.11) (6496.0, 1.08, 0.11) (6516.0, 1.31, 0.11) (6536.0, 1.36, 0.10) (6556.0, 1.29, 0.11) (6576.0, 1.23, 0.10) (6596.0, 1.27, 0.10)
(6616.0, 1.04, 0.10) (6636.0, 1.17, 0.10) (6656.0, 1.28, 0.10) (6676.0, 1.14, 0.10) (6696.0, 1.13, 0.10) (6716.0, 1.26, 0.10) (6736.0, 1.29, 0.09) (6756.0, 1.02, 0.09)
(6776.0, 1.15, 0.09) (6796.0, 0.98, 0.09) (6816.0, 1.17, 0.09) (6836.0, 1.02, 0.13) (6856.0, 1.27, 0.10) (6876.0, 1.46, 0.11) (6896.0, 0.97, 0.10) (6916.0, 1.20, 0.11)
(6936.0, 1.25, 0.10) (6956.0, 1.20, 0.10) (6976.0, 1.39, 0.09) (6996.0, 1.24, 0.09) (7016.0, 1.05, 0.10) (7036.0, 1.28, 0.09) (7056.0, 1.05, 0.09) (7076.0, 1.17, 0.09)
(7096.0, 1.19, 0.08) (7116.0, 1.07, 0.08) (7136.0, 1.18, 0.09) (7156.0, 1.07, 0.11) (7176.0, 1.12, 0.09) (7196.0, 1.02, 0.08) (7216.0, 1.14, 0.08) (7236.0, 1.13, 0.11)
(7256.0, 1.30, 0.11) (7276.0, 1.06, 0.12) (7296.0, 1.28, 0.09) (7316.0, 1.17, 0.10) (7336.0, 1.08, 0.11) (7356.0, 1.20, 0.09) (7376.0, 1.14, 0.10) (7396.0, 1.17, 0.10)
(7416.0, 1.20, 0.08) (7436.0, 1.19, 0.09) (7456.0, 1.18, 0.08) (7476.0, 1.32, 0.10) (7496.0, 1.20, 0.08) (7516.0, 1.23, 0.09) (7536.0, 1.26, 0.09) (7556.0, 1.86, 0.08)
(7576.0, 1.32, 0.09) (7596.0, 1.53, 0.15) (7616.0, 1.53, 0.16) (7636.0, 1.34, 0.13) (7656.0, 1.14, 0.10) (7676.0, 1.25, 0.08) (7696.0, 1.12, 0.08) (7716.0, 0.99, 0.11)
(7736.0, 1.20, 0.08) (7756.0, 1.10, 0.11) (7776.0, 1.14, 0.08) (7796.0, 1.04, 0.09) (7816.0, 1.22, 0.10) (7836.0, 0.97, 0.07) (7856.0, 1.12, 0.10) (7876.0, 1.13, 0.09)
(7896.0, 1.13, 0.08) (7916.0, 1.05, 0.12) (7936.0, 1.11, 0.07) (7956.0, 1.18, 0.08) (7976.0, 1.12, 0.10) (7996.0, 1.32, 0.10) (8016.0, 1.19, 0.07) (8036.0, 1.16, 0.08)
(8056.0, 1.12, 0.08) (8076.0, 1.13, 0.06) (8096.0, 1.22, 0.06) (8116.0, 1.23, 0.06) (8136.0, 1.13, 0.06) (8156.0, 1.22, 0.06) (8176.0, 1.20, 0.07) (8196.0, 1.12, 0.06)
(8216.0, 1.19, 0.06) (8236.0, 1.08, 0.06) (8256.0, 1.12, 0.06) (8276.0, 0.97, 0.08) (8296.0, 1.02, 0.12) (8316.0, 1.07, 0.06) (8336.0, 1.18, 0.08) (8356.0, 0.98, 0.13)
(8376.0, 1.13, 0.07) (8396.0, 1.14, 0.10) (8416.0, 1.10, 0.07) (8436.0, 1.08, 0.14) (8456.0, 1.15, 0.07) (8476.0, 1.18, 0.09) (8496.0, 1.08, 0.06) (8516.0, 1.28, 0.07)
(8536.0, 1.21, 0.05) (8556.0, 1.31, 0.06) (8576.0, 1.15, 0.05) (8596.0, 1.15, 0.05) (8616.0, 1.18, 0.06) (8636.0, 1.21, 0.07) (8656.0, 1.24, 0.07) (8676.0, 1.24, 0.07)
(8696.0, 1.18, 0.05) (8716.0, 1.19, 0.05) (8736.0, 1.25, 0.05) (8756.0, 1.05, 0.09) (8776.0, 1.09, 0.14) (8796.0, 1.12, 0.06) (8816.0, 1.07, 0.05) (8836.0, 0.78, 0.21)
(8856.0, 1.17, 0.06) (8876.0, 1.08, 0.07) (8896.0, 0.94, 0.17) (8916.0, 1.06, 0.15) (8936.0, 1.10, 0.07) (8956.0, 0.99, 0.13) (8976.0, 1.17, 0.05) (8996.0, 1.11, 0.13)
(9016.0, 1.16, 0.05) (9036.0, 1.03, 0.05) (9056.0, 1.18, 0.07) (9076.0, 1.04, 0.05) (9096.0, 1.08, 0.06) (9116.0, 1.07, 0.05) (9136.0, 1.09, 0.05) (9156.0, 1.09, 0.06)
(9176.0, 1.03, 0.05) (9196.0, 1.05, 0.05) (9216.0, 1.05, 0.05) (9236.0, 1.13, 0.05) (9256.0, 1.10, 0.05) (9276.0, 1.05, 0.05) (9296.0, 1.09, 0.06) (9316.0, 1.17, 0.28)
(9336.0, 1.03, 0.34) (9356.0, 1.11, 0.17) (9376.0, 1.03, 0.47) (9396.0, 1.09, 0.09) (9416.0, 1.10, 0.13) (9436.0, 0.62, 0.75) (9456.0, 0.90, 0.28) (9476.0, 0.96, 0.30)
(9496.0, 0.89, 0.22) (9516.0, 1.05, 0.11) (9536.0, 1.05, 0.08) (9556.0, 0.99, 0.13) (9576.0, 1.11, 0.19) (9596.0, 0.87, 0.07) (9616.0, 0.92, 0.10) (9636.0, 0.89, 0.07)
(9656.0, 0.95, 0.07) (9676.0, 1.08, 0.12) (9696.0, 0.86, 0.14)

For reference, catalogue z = 0.15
